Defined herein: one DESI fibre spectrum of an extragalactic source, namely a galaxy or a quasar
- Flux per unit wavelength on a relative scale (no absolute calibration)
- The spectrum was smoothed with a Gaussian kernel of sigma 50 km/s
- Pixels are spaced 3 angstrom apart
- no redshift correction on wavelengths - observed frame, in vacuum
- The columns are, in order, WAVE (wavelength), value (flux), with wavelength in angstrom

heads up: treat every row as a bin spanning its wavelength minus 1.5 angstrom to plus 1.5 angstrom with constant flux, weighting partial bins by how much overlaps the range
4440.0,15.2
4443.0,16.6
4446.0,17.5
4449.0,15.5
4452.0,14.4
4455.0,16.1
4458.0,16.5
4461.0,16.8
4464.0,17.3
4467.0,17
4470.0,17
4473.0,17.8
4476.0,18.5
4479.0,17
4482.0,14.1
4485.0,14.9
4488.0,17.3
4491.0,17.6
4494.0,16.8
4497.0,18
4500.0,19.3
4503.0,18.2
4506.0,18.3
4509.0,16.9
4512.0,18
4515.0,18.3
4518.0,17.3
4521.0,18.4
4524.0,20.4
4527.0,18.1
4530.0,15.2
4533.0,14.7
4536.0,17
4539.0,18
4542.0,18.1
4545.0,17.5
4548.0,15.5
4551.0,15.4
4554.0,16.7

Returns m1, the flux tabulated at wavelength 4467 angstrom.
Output 17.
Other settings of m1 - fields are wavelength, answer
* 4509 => 16.9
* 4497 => 18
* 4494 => 16.8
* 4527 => 18.1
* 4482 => 14.1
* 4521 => 18.4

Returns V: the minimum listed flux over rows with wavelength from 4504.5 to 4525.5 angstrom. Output 16.9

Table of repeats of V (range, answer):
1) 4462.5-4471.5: 17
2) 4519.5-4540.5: 14.7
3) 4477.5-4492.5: 14.1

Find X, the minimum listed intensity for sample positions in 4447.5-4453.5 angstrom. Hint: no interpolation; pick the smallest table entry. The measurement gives 14.4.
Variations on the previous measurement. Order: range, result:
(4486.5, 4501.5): 16.8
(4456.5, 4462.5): 16.5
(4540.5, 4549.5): 15.5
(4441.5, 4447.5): 16.6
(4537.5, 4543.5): 18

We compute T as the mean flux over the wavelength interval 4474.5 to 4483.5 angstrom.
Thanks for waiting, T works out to 16.5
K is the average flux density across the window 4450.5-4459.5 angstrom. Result 15.7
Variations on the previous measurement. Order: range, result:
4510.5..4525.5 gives 18.5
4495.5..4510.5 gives 18.1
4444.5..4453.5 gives 15.8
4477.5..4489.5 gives 15.8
